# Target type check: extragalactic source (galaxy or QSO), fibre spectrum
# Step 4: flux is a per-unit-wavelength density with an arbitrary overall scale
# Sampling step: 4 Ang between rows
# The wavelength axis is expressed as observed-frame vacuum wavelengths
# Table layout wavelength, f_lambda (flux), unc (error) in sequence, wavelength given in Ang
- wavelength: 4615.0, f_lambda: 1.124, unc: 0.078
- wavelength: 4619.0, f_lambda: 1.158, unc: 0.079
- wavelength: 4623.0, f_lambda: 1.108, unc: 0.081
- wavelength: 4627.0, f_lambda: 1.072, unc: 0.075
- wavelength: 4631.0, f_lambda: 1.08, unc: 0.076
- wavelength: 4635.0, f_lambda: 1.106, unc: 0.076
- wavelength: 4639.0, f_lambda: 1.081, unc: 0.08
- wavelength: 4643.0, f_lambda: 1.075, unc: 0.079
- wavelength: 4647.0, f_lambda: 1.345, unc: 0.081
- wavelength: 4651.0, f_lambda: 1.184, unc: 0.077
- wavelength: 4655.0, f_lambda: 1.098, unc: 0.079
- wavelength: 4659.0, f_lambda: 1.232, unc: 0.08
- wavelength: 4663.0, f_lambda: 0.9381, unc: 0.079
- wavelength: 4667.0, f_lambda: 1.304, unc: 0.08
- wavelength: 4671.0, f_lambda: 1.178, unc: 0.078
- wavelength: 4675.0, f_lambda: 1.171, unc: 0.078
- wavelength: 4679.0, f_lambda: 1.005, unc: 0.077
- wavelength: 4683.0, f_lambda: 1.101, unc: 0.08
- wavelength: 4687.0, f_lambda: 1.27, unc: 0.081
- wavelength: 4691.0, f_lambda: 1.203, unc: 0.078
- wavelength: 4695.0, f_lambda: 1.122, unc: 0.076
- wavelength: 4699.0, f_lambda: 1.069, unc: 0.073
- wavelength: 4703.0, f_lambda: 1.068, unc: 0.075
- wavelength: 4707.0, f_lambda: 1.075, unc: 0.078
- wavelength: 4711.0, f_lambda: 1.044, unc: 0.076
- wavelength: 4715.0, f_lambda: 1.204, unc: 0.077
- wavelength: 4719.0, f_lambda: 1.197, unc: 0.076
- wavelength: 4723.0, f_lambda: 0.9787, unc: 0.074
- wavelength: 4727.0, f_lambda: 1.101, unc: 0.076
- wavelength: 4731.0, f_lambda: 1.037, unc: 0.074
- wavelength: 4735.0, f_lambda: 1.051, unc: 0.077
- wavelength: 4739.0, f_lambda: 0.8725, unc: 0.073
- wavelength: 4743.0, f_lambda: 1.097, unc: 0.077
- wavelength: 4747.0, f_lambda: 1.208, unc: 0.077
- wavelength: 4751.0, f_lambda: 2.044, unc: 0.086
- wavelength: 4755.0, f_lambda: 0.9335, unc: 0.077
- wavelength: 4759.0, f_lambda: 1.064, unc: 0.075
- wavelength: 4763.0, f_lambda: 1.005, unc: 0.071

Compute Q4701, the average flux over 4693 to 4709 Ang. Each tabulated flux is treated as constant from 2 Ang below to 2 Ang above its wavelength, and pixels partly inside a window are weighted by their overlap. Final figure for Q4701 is 1.08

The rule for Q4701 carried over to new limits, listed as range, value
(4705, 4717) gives 1.11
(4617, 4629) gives 1.11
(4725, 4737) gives 1.06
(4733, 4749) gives 1.06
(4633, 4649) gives 1.15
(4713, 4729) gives 1.12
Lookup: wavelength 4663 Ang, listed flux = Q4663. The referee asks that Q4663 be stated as 0.9381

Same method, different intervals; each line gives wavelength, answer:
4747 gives 1.208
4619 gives 1.158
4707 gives 1.075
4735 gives 1.051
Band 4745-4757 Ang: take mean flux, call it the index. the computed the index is 1.4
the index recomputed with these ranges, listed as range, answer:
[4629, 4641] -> 1.09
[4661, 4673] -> 1.14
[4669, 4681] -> 1.12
